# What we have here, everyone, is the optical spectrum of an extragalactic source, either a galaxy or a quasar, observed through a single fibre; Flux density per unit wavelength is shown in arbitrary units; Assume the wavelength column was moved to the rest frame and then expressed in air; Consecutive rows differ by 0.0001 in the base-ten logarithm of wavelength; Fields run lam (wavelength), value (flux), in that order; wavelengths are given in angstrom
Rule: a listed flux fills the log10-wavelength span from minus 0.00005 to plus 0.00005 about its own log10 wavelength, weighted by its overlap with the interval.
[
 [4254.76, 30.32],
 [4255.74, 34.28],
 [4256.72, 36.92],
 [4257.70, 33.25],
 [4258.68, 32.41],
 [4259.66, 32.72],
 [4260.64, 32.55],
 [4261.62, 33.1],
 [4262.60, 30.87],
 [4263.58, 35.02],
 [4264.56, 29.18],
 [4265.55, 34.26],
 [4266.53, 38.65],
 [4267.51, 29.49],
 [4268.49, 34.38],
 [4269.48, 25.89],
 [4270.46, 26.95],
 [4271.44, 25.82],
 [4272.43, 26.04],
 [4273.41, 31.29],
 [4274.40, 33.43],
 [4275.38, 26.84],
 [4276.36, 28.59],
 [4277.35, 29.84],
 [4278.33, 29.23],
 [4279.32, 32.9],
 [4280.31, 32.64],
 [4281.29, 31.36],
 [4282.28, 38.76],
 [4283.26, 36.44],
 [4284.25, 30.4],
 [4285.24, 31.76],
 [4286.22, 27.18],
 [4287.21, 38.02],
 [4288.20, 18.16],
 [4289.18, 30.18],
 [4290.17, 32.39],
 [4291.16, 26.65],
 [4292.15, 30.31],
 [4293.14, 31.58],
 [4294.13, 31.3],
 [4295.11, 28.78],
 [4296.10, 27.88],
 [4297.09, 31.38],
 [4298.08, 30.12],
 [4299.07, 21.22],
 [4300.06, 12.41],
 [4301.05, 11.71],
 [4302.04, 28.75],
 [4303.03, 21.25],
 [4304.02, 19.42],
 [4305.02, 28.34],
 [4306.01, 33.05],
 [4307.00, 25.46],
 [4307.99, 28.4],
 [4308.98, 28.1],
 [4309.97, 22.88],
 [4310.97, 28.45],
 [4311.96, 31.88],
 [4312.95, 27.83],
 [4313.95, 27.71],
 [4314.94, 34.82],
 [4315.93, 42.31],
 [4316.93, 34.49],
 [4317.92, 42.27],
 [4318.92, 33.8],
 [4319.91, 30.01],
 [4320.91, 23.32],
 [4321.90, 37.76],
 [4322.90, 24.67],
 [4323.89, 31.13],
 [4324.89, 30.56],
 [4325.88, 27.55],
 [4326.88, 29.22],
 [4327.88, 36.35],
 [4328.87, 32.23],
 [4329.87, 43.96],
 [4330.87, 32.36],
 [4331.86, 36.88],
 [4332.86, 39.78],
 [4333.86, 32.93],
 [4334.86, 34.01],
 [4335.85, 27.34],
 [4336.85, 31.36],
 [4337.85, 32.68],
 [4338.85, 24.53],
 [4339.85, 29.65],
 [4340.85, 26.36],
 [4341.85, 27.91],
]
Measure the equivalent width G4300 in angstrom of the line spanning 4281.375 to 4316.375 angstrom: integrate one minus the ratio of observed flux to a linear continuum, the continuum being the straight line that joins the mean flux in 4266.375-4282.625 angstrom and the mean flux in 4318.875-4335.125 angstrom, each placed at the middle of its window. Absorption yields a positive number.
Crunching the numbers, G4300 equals 3.4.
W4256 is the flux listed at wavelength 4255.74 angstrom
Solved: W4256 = 34.28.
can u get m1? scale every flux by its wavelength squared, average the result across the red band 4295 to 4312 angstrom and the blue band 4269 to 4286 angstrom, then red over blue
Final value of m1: 0.8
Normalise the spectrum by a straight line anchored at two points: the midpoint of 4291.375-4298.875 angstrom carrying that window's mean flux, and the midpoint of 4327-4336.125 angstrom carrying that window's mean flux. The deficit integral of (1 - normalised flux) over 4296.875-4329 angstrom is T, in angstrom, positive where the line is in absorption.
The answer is 3.7 angstrom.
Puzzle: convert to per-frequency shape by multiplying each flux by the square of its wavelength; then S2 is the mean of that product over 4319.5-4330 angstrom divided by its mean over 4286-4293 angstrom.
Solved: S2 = 1.08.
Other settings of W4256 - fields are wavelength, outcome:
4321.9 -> 37.76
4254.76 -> 30.32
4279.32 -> 32.9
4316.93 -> 34.49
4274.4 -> 33.43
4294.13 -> 31.3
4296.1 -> 27.88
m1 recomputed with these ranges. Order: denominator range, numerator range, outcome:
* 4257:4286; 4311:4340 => 1.06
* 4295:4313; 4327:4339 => 1.34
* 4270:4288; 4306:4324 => 1.02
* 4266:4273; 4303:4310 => 0.90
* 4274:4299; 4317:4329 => 1.06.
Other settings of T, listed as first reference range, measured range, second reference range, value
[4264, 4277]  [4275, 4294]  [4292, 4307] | -1.9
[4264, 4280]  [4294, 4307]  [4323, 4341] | 2.6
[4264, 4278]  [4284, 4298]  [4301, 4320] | 0.0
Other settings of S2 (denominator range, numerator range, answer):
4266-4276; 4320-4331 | 1.09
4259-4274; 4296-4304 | 0.74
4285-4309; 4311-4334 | 1.25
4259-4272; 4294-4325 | 0.92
